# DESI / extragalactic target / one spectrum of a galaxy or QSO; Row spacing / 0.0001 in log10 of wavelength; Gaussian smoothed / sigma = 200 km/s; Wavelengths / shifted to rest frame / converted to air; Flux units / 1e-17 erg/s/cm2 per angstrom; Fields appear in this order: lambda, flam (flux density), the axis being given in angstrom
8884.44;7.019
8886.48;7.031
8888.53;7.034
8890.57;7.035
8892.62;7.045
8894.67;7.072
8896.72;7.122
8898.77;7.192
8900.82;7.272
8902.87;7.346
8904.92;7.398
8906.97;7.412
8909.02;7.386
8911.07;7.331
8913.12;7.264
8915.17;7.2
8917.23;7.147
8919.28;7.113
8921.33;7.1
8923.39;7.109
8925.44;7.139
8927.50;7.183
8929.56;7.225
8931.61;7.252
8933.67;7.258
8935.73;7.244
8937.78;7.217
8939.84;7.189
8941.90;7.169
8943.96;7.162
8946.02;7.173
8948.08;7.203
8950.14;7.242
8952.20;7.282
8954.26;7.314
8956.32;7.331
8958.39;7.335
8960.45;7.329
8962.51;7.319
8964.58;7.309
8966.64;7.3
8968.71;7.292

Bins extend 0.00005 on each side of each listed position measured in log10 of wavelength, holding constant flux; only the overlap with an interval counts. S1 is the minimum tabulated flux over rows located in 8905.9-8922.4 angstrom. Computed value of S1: 7.1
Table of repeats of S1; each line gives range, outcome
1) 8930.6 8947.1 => 7.162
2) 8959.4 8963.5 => 7.319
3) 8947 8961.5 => 7.203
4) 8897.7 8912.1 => 7.192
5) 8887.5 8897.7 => 7.034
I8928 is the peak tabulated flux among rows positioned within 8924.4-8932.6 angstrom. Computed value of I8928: 7.252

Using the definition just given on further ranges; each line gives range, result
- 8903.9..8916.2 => 7.412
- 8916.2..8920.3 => 7.147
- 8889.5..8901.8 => 7.272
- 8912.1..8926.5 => 7.264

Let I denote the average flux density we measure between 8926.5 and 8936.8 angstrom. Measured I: 7.24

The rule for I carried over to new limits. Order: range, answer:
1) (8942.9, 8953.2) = 7.21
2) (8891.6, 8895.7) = 7.05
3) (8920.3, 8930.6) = 7.15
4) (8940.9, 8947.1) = 7.17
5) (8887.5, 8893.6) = 7.04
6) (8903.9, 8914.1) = 7.36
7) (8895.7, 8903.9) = 7.23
